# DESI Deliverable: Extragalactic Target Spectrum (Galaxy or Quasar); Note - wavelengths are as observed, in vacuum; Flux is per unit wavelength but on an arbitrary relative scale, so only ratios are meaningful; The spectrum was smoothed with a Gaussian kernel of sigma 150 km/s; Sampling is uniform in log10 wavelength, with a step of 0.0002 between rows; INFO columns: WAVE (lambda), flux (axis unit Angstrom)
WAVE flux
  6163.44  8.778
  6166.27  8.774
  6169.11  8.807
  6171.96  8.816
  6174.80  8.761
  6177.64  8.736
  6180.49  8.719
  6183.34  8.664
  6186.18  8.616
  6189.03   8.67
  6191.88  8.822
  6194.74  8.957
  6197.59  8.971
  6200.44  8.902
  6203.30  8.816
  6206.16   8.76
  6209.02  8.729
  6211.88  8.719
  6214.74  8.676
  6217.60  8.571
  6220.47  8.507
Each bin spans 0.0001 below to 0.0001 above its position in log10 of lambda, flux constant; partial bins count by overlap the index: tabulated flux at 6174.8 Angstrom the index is 8.761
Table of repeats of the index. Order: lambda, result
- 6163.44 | 8.778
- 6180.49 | 8.719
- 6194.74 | 8.957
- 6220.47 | 8.507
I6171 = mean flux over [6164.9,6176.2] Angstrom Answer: 8.79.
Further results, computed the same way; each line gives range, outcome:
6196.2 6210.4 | 8.83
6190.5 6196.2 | 8.88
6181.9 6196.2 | 8.75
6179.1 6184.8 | 8.7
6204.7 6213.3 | 8.73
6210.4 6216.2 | 8.7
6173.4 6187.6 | 8.7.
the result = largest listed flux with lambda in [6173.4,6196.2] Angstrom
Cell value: 8.957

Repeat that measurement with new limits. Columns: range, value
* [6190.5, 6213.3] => 8.971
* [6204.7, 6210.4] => 8.76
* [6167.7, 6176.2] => 8.816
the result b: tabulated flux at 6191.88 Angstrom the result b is 8.822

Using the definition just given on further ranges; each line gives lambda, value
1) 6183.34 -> 8.664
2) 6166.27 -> 8.774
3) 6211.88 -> 8.719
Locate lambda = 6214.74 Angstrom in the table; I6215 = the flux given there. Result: 8.676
